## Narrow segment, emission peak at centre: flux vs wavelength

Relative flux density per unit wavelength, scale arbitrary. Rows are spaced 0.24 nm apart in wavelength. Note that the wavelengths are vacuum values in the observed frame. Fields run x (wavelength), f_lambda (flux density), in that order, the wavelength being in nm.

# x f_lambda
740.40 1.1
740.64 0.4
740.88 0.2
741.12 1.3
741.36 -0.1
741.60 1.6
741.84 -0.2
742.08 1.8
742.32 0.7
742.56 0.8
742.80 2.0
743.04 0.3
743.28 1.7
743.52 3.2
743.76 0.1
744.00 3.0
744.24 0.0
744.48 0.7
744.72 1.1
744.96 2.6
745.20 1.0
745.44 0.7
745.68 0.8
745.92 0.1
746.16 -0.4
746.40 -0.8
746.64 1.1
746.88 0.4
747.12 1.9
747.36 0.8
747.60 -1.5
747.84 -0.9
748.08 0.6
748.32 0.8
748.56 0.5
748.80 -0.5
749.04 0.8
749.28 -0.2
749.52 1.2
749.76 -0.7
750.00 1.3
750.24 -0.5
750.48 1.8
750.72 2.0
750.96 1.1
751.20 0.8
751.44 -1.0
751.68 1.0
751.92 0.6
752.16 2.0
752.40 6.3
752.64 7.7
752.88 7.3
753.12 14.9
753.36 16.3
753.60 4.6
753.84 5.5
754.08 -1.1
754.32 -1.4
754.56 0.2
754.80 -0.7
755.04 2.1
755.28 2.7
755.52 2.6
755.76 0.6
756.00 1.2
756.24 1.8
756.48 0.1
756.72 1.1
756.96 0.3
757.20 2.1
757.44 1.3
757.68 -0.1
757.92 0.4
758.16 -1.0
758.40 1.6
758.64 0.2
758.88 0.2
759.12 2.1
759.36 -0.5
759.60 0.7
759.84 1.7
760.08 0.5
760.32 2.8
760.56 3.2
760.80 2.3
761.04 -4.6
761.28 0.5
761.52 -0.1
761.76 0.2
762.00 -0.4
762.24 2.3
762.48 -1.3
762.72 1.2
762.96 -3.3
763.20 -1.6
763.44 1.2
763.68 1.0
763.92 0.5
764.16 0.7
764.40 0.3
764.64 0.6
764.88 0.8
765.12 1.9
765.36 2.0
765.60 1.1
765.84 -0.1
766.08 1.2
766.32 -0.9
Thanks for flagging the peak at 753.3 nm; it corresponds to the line [O II] 3727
